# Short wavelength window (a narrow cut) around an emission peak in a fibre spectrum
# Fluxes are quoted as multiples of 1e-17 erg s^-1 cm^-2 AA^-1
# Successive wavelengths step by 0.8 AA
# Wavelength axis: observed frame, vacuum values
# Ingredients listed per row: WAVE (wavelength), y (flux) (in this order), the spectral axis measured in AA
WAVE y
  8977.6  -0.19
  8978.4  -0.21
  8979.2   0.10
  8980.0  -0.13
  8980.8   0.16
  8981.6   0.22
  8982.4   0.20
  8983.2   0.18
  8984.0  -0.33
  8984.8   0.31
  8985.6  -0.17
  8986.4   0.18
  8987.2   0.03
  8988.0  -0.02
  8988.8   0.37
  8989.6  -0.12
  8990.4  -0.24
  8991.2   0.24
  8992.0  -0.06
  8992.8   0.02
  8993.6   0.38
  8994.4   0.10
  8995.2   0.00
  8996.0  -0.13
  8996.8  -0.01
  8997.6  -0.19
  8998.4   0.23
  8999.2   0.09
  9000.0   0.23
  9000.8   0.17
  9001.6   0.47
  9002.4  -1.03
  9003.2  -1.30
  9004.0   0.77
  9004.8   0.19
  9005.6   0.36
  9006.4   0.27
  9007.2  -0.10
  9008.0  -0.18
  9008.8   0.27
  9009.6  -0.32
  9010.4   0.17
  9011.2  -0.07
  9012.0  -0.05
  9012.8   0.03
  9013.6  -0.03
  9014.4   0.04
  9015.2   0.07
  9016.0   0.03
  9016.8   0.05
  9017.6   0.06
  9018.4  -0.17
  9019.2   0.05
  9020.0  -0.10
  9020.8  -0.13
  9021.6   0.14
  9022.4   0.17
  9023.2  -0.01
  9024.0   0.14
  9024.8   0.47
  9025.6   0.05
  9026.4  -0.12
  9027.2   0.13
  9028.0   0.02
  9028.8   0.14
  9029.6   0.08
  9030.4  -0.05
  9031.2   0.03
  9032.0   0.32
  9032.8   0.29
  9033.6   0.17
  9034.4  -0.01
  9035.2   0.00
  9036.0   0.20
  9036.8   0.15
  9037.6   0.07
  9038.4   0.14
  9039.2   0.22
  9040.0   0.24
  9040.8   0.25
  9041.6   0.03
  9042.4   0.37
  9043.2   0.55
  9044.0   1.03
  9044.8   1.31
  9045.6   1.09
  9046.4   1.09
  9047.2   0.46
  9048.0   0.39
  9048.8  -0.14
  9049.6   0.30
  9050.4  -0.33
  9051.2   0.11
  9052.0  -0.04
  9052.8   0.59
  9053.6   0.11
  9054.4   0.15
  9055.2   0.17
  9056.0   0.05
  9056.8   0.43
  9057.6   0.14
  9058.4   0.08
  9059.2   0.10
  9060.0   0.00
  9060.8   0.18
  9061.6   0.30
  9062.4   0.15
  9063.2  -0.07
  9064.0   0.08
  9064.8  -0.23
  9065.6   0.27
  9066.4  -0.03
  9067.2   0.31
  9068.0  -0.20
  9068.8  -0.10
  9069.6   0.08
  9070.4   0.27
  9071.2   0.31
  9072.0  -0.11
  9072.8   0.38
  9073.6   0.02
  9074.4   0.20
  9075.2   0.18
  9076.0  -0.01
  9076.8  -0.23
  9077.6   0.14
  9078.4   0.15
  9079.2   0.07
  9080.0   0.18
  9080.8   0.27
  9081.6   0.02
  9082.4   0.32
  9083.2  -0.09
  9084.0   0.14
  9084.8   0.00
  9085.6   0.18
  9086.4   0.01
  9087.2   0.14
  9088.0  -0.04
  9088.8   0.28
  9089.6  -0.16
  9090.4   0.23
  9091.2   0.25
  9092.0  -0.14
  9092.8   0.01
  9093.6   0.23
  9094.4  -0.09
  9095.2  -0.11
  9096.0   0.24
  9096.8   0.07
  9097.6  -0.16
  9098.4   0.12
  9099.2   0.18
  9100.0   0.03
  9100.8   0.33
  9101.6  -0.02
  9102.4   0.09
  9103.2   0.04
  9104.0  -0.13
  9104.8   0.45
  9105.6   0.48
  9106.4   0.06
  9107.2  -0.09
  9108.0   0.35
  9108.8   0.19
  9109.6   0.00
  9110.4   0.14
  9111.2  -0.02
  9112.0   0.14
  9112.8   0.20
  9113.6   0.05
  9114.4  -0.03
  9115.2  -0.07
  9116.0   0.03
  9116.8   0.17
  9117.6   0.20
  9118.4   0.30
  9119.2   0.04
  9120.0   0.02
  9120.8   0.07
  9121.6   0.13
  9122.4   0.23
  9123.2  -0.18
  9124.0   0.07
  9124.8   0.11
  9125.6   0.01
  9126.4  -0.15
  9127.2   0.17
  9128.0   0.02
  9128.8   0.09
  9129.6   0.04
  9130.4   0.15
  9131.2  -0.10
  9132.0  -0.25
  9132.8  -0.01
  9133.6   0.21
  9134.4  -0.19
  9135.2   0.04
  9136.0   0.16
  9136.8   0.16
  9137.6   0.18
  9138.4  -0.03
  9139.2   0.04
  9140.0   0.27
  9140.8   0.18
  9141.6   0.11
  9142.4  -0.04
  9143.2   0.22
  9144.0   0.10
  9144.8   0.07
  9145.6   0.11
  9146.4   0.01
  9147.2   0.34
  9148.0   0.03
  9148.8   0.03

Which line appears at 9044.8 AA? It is H-beta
